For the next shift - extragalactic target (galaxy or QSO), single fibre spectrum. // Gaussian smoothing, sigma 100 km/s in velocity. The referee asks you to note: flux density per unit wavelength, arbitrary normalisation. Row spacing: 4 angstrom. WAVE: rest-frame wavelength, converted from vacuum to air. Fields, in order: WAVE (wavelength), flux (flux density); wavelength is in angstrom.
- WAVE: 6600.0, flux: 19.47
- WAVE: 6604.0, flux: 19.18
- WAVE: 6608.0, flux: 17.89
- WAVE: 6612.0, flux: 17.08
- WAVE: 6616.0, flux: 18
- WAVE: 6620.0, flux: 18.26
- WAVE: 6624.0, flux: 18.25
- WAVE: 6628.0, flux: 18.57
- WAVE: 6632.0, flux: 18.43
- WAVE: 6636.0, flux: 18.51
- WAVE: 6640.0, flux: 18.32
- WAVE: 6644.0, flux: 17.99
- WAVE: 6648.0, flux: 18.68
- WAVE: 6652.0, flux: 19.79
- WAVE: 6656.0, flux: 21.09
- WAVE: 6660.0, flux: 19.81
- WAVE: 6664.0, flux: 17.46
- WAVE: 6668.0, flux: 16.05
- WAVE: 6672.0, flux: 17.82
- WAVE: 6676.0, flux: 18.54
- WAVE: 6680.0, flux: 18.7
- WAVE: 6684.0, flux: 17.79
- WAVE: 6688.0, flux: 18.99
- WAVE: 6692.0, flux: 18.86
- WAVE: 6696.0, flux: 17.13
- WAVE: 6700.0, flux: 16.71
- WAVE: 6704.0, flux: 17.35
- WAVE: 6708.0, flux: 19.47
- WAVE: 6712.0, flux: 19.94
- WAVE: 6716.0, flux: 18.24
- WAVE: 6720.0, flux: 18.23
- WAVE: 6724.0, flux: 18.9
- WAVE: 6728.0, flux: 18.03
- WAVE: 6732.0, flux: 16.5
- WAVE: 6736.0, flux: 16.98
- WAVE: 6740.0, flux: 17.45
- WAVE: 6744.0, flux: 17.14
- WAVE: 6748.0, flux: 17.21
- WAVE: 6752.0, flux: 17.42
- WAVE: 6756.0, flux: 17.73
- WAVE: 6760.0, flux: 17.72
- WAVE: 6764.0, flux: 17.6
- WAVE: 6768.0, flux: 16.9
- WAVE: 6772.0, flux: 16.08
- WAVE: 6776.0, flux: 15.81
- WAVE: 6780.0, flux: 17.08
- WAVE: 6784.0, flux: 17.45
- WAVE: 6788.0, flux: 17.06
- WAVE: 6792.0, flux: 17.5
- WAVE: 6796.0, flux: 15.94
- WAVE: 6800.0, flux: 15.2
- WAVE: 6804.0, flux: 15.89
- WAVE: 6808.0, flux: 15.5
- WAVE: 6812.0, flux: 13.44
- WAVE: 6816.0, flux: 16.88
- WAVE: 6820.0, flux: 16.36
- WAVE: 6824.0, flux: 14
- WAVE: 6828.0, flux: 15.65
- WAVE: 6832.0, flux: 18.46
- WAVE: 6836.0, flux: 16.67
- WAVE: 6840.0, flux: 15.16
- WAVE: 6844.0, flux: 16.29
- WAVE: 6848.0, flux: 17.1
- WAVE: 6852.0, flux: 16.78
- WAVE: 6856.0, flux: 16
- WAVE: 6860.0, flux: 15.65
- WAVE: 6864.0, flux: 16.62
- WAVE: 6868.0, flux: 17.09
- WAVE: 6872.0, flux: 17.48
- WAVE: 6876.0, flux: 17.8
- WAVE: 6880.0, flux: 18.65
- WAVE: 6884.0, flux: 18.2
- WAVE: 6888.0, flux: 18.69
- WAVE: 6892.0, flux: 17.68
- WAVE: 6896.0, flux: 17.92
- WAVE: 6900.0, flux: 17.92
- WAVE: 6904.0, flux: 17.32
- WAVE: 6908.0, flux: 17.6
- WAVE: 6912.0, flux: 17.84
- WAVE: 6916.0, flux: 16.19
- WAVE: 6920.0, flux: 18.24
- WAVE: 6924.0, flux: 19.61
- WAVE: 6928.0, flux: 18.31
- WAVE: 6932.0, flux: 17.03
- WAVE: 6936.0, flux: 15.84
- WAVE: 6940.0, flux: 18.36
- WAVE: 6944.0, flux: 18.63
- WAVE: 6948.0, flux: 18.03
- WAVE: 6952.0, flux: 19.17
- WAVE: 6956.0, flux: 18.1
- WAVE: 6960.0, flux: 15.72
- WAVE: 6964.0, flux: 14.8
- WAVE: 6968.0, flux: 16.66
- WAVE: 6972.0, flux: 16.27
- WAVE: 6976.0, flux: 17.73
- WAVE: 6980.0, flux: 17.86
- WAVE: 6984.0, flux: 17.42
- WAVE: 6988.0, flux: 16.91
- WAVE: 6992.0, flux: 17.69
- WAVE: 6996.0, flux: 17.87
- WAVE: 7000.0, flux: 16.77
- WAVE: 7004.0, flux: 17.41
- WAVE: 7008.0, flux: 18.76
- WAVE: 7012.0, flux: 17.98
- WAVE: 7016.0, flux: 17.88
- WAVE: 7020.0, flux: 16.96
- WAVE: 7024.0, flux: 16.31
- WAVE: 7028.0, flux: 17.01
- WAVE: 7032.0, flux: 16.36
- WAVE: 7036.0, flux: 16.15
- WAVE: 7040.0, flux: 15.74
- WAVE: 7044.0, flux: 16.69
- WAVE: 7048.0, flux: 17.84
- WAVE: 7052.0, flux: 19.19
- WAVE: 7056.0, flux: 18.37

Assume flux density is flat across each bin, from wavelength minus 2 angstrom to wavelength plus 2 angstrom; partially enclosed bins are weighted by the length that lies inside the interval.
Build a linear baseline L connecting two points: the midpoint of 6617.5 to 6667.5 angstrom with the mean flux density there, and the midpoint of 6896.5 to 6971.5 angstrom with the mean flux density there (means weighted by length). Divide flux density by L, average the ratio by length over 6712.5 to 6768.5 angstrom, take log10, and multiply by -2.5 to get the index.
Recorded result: 0.04 mag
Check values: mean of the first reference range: 18.7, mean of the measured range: 17.7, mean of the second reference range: 17.5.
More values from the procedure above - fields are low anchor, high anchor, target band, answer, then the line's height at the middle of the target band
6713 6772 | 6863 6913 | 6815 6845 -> 0.10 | 17.7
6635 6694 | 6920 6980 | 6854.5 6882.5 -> 0.04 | 17.8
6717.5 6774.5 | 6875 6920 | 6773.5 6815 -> 0.09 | 17.5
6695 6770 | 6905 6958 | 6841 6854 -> 0.08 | 17.8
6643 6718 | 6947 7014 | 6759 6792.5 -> 0.07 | 18.1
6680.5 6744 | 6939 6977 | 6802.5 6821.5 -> 0.14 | 17.7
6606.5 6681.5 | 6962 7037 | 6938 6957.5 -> -0.07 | 17.3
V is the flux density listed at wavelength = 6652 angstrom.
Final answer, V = 19.79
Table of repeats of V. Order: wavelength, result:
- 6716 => 18.24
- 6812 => 13.44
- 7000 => 16.77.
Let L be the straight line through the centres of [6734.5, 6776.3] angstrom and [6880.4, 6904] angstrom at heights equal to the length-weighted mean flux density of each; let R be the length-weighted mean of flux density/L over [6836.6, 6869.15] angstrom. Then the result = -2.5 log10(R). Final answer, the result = 0.09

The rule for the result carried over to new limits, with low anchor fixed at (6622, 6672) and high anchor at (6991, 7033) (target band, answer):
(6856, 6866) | 0.11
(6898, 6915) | 0.01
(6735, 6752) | 0.06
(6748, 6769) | 0.04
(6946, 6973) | 0.04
